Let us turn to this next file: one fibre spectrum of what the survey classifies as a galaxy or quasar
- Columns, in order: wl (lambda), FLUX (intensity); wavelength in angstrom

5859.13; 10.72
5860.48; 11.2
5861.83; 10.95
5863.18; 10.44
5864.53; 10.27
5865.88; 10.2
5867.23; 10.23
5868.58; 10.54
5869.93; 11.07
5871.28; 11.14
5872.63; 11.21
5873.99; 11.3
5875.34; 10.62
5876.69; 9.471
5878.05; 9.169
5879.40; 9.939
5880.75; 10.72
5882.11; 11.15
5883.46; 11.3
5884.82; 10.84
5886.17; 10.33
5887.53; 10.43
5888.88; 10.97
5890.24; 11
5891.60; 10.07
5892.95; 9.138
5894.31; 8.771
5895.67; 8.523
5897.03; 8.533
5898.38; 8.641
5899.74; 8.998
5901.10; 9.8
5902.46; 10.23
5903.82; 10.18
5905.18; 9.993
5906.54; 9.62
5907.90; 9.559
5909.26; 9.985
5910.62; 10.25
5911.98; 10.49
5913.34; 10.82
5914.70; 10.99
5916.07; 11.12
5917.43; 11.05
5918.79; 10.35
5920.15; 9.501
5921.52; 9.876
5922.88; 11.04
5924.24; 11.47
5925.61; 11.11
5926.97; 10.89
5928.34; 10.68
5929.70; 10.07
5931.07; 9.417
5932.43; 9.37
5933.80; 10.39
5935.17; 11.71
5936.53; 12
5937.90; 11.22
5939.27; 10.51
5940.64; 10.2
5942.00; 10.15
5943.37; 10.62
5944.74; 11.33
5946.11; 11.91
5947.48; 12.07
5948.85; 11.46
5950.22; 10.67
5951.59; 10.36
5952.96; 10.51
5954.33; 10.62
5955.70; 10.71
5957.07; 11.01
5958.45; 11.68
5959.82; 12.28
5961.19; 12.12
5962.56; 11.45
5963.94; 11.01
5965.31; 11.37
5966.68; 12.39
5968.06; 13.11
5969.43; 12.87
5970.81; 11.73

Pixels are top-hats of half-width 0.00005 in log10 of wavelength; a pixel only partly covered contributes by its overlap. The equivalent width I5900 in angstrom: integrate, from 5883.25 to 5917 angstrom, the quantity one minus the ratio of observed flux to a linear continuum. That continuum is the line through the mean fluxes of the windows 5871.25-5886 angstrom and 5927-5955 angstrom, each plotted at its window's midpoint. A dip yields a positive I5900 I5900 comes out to 2.02 angstrom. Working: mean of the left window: 10.6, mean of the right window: 10.8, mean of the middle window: 10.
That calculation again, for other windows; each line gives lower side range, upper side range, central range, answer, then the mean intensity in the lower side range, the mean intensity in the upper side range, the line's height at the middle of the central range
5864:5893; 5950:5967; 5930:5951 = 0.4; 10.5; 11.2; 11.1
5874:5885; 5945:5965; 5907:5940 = 1.1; 10.4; 11.3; 10.9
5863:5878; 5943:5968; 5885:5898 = 1.2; 10.5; 11.4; 10.7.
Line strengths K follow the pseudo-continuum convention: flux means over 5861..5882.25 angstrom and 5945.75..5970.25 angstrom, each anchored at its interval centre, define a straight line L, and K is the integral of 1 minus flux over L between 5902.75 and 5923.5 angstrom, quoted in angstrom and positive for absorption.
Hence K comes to 1.3 angstrom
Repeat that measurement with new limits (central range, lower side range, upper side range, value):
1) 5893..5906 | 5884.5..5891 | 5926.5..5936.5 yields 1.6 angstrom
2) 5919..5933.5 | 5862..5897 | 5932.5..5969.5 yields 0.8 angstrom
